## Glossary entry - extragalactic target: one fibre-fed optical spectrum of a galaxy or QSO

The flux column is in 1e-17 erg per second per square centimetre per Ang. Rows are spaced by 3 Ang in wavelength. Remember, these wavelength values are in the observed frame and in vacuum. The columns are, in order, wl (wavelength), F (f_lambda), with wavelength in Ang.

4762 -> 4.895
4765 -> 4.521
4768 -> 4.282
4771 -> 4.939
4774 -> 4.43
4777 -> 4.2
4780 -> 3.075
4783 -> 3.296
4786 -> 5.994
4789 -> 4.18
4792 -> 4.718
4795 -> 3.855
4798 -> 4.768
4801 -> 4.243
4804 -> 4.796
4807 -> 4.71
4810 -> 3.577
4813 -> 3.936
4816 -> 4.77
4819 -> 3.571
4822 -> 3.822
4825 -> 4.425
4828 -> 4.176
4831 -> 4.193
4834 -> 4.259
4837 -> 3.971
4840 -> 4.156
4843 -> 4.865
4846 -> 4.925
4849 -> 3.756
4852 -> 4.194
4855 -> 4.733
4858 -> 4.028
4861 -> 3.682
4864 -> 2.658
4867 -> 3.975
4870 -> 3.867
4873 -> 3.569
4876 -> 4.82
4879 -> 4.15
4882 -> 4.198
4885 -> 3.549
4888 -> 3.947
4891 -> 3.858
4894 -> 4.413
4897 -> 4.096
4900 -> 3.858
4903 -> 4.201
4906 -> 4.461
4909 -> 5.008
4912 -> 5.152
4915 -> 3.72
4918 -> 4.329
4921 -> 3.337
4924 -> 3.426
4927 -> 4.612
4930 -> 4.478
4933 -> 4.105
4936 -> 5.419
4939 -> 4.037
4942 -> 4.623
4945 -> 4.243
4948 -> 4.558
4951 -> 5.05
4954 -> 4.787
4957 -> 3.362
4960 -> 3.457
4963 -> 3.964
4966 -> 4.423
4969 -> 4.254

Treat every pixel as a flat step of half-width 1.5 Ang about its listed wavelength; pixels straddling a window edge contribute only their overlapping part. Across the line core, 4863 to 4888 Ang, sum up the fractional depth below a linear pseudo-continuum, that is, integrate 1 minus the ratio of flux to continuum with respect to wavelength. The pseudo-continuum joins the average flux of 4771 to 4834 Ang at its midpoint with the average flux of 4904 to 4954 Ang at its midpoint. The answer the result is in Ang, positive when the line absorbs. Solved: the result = 2.7 Ang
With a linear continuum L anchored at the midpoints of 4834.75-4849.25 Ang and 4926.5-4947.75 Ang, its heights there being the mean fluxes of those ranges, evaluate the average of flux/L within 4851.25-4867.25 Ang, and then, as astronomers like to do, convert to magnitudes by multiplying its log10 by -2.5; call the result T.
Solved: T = 0.14 mag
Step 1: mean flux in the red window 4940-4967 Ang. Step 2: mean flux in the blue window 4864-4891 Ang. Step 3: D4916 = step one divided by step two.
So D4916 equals 1.09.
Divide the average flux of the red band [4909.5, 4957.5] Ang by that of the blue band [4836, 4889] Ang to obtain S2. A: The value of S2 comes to 1.07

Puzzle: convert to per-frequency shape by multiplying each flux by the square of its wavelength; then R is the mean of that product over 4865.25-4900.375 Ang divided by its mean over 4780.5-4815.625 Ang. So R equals 0.96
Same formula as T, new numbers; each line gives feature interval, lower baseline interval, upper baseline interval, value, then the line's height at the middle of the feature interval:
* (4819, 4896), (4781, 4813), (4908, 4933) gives 0.06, 4.3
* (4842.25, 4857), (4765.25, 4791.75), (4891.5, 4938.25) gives -0.04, 4.31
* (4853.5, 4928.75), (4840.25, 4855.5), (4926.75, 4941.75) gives 0.11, 4.49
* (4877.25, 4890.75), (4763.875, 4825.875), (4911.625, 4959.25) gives 0.09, 4.29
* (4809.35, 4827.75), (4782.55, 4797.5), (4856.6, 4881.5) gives 0.06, 4.27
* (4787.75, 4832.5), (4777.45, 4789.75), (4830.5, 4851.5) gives -0.01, 4.22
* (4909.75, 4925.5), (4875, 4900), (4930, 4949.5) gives 0.07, 4.33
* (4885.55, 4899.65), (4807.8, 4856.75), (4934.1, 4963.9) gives 0.07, 4.29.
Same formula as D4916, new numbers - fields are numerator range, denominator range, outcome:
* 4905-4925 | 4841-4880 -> 1.03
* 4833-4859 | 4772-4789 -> 1.03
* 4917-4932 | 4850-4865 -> 1.03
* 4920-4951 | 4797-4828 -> 1.02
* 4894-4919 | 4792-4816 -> 1.01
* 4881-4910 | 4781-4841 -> 0.97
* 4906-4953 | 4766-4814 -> 1.02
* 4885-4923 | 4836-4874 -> 1.03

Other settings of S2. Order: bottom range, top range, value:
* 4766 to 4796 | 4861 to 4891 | 0.89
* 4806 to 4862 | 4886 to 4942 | 1.01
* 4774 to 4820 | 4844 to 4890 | 0.94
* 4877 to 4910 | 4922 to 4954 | 1.07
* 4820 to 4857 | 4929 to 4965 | 1.01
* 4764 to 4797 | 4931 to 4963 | 1.01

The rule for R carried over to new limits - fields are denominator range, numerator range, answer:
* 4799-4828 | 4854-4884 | 0.96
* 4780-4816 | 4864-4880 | 0.94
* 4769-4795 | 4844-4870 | 0.95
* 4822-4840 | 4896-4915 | 1.09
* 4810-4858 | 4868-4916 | 1.01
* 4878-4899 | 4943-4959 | 1.12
